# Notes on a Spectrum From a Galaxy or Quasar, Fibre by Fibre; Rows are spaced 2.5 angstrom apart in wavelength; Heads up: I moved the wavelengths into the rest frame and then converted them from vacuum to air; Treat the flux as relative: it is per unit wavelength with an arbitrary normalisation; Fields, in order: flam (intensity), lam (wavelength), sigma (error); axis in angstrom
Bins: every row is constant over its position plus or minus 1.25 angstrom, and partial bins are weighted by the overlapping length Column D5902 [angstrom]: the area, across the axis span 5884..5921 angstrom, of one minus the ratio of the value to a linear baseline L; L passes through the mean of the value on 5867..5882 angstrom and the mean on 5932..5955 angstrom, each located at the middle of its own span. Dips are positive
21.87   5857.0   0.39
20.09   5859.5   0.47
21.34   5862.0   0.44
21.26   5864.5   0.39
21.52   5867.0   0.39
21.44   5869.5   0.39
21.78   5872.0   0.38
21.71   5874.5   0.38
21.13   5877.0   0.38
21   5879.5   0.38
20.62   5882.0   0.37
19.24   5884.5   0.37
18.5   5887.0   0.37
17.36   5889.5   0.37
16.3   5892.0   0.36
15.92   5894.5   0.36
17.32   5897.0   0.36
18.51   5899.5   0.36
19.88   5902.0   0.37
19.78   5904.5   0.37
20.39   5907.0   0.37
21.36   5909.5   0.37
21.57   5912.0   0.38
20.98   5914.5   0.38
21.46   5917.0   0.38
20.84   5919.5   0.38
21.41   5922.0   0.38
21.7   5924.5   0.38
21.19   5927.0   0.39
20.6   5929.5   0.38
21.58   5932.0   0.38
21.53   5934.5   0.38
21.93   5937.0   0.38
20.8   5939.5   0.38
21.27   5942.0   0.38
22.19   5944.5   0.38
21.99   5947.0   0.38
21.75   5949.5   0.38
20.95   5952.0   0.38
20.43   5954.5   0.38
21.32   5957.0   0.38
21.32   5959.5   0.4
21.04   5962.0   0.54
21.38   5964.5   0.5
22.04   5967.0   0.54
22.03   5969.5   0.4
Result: 3.62 angstrom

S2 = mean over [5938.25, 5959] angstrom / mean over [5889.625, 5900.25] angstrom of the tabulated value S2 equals 1.26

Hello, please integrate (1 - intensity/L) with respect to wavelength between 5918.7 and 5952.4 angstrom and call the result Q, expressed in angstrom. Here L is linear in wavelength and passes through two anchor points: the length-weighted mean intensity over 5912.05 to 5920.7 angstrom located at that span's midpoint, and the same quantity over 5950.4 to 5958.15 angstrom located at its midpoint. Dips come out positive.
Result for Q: -0.6 angstrom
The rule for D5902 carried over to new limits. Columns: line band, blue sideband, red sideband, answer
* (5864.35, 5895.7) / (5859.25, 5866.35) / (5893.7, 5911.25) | 0.8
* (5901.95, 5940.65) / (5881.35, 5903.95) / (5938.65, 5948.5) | -2.0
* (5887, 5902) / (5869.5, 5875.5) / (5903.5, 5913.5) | 2.6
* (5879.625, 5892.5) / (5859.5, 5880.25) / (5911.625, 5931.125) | 1.5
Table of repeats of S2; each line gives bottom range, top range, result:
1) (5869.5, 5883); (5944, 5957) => 1.01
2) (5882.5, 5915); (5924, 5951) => 1.13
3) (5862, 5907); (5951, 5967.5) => 1.08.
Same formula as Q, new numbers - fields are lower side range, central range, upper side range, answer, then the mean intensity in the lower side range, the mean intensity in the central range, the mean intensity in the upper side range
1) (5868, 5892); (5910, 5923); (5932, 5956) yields -0.2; 20.1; 21.3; 21.4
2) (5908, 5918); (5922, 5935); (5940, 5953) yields 0.1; 21.3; 21.3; 21.6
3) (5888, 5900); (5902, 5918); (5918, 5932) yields -1.4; 17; 20.8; 21.2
